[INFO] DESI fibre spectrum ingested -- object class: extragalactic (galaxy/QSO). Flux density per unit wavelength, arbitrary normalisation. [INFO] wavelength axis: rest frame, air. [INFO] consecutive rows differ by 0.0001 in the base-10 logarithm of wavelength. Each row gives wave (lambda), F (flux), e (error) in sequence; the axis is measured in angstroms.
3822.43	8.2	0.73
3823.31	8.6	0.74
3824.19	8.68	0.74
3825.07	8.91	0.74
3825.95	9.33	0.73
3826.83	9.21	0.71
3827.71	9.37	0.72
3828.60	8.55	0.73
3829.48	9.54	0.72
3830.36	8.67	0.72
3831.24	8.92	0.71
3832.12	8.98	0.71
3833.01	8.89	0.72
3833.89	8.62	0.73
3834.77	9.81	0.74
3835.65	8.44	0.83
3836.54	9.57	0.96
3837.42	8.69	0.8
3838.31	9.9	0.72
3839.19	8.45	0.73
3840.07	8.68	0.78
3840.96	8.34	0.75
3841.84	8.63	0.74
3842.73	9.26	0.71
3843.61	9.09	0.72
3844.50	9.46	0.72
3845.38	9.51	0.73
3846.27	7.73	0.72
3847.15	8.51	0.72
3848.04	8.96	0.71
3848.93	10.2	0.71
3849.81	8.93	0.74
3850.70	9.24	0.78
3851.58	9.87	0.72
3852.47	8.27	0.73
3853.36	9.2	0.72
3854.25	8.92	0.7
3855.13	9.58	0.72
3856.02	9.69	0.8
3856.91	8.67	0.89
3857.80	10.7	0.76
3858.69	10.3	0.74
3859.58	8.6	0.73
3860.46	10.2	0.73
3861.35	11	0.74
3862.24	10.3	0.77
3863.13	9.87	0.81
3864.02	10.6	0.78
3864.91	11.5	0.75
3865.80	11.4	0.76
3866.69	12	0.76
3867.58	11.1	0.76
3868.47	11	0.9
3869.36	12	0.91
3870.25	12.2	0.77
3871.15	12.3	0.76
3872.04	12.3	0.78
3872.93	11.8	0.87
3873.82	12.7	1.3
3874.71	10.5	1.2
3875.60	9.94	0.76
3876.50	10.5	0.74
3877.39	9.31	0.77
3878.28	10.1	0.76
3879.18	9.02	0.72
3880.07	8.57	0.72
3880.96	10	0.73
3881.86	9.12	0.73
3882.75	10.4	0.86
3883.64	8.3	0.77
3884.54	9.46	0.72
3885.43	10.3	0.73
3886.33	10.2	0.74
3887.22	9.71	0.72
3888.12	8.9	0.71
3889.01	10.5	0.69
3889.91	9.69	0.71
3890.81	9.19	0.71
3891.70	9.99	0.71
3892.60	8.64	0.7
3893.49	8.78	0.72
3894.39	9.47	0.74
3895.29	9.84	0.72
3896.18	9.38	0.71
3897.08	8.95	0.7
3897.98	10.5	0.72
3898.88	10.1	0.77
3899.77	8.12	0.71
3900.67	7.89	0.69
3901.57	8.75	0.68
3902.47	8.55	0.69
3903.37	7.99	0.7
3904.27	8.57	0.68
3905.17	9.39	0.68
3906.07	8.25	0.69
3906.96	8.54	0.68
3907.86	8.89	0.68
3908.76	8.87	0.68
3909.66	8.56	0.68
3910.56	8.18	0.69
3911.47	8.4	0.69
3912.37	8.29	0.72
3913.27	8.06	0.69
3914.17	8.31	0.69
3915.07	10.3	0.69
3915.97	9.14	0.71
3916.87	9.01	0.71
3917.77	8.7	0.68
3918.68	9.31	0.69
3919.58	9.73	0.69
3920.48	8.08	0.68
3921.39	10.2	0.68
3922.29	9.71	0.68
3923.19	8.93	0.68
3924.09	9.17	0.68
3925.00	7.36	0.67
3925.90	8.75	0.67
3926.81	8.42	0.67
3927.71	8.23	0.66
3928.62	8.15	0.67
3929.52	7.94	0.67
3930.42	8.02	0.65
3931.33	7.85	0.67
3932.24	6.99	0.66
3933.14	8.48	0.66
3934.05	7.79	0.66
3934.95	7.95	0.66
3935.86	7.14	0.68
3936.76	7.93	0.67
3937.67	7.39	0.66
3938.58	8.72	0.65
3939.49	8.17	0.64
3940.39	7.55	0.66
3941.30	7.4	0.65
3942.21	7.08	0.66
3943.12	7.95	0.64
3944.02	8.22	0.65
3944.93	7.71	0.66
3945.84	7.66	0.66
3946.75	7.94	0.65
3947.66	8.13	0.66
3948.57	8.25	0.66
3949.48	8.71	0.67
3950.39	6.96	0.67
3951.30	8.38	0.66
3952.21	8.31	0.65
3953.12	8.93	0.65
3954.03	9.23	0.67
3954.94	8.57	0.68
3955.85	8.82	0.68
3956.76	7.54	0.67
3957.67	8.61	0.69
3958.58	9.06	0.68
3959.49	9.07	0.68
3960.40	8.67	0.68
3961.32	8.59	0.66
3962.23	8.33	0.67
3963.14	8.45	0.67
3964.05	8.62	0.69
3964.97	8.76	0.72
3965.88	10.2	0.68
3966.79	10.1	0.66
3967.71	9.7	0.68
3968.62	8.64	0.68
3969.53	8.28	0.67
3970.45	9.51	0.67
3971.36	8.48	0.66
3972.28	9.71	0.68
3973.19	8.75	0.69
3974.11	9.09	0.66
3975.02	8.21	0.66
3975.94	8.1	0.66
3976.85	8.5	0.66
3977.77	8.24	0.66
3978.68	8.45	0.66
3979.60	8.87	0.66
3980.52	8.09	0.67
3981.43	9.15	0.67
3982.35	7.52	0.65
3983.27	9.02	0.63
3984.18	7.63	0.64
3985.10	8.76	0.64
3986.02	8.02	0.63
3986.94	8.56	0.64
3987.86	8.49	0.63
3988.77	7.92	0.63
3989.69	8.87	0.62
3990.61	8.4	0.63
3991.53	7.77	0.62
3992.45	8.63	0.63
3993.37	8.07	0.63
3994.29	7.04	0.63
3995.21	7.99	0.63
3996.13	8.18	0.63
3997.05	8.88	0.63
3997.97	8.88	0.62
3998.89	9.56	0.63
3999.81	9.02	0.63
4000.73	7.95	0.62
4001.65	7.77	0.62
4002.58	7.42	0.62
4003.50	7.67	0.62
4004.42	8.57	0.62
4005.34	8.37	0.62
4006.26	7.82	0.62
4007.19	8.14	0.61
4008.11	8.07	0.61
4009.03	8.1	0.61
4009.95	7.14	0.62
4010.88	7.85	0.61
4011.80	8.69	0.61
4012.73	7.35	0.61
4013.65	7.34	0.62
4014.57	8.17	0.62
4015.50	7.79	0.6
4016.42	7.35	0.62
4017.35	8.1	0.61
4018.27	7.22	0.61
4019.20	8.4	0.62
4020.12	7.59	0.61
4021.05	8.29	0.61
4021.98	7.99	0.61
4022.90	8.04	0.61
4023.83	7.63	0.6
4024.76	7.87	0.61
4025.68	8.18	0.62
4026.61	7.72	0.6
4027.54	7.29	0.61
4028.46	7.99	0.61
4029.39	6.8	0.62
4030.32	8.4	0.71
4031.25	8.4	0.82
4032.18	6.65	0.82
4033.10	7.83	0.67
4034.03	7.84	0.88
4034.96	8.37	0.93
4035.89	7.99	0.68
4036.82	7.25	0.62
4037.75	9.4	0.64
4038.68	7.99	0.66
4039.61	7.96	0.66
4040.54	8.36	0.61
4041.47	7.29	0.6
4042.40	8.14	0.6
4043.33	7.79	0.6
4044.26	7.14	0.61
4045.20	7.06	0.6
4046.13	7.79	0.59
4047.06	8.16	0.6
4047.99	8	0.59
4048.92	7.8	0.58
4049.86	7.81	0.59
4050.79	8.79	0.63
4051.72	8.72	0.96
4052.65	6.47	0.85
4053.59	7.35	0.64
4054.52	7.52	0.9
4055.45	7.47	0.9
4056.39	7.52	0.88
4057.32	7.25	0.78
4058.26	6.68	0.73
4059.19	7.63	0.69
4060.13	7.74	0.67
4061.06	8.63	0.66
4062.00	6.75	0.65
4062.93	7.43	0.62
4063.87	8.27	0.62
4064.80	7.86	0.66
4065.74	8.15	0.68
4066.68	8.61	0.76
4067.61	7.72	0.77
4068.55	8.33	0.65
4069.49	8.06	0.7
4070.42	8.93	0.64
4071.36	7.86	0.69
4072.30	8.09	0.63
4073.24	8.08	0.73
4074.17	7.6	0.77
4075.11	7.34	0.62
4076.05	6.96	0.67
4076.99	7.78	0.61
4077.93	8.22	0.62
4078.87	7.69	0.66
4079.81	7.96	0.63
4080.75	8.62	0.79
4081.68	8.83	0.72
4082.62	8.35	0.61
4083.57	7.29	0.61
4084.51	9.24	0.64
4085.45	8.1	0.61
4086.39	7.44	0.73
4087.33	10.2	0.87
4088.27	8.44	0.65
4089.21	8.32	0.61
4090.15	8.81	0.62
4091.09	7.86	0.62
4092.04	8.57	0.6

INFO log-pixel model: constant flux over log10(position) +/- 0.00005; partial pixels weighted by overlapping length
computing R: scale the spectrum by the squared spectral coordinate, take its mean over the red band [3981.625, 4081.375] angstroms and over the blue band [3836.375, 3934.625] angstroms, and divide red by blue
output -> 0.91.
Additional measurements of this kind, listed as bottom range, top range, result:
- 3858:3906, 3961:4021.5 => 0.88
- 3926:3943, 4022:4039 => 1.05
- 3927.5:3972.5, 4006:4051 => 0.98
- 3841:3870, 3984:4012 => 0.90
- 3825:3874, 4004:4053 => 0.88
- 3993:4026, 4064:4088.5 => 1.05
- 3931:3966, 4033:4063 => 1.00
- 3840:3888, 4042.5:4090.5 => 0.88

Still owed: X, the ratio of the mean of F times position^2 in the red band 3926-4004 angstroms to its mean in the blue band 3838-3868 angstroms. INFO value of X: 0.92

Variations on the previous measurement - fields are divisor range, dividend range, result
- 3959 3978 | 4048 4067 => 0.91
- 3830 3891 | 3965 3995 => 0.93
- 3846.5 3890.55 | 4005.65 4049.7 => 0.84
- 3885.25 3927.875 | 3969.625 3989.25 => 0.98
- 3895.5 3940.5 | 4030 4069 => 0.97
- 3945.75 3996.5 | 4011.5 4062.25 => 0.94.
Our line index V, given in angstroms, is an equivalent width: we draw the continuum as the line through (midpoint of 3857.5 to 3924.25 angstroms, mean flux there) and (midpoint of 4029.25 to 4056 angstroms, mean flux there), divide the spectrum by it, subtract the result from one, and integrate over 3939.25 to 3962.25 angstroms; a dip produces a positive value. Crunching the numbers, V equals 1.9 angstroms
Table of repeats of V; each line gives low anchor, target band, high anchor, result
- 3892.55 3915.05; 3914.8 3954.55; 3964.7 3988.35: 2.1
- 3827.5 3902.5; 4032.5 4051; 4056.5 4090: 0.8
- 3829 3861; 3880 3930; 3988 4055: -1.6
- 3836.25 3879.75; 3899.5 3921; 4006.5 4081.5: 1.6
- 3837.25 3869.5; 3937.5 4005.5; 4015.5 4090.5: 1.7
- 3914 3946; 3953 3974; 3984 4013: -1.6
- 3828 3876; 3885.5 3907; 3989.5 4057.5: 0.3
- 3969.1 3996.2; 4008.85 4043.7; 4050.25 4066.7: 0.6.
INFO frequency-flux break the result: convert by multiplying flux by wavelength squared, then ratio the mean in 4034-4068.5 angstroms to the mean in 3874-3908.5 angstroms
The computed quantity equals 0.9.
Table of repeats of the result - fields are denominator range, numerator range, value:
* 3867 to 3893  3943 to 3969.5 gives 0.87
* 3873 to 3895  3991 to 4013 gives 0.88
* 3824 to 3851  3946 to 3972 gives 1.02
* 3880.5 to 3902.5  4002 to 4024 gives 0.89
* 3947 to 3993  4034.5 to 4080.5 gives 0.95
